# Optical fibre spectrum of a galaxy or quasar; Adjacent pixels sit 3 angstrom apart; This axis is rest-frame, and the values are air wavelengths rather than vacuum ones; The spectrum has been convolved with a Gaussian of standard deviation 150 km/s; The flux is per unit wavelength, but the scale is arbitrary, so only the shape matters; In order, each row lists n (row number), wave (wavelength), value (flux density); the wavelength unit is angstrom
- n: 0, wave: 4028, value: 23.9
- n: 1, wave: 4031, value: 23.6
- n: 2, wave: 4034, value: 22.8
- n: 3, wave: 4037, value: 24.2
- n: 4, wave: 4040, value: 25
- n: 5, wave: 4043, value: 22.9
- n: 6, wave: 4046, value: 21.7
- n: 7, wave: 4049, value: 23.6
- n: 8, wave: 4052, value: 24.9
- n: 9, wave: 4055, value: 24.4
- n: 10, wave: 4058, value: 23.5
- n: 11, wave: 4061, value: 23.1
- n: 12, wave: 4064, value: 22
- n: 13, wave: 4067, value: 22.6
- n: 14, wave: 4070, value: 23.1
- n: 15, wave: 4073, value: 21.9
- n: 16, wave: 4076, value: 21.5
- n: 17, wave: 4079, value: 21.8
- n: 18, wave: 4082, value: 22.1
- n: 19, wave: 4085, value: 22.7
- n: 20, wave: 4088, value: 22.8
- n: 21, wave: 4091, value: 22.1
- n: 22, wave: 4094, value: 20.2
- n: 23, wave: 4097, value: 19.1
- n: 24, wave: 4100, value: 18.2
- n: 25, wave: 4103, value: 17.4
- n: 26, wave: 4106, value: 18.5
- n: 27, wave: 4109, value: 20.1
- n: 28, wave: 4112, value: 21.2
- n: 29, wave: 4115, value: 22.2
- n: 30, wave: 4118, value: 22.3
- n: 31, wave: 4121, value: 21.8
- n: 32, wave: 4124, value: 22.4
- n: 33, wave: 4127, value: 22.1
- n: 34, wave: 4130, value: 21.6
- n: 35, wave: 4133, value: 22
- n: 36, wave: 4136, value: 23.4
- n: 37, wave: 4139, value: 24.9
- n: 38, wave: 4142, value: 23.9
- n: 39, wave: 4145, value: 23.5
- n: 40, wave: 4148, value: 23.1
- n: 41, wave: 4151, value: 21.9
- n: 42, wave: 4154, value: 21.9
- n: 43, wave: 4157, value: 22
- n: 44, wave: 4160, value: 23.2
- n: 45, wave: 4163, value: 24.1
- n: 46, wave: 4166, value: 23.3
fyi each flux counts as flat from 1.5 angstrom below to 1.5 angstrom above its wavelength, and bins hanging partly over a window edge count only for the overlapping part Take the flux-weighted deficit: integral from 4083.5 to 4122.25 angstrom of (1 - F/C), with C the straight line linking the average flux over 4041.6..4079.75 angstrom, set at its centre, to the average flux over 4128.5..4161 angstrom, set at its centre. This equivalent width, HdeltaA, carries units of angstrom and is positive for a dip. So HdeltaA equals 3.7 angstrom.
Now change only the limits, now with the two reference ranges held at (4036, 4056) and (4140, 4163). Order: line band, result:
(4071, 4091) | 1.1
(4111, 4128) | 0.9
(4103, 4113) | 1.6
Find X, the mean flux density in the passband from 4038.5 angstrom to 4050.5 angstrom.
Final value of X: 23.3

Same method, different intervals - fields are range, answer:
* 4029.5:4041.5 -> 23.9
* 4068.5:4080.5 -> 22.1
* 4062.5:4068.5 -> 22.3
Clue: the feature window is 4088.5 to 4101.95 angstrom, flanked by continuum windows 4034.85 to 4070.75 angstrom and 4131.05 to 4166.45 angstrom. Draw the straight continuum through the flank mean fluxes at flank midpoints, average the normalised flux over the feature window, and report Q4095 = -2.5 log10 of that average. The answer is 0.162 mag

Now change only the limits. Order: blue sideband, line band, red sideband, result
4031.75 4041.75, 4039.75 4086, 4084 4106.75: -0.03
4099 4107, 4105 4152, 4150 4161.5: -0.11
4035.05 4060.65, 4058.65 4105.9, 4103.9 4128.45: 0.06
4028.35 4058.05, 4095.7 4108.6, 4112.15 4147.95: 0.24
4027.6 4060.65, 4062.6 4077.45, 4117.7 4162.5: 0.06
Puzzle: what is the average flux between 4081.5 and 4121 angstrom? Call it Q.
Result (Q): 20.7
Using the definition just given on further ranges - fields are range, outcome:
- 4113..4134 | 22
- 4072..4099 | 21.5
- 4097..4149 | 21.6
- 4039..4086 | 22.9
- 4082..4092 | 22.5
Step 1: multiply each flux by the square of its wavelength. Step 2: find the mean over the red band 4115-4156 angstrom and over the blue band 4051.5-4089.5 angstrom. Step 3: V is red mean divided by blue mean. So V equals 1.0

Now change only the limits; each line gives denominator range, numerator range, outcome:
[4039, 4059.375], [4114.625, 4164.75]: 1.00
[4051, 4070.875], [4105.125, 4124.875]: 0.94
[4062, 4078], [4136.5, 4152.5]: 1.09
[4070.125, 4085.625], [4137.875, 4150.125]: 1.11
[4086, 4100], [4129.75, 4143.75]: 1.14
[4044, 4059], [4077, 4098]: 0.93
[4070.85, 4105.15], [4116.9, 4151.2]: 1.12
